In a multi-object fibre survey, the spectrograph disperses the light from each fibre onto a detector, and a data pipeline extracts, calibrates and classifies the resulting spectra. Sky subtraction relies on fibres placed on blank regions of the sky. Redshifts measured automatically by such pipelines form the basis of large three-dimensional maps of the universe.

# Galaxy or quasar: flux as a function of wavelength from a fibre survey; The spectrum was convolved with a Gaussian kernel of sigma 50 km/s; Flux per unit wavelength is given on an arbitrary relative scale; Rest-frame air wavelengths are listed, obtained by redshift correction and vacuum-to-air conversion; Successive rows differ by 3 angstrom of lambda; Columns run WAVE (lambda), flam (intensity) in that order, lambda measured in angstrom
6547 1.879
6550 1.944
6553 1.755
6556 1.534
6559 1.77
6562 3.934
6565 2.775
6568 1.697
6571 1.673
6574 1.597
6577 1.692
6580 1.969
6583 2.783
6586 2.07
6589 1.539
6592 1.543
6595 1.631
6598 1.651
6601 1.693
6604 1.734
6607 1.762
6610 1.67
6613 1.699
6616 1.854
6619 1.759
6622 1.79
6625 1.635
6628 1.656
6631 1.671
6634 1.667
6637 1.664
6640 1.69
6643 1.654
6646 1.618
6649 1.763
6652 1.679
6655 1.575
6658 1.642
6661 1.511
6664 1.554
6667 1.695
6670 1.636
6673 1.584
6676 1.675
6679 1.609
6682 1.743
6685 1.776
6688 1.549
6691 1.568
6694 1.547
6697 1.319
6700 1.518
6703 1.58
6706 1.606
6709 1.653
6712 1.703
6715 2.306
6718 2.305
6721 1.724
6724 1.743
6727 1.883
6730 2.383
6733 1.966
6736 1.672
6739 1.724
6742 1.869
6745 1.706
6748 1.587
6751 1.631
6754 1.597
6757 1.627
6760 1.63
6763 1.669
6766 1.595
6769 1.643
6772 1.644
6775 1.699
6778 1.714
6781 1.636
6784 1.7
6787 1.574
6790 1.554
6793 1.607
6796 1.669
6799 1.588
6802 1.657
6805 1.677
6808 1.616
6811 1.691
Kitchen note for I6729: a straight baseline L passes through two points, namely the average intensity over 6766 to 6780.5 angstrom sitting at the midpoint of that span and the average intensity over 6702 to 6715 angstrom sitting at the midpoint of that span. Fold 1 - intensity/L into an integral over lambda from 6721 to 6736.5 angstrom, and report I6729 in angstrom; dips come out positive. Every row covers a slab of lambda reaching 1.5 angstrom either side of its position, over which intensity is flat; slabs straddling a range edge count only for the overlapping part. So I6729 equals -2.1 angstrom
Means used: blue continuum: 1.71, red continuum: 1.66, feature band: 1.93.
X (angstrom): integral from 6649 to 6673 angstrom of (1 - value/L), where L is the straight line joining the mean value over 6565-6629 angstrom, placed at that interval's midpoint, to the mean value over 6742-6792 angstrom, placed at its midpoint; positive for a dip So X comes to 1.59 angstrom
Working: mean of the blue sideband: 1.79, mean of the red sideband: 1.64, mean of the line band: 1.62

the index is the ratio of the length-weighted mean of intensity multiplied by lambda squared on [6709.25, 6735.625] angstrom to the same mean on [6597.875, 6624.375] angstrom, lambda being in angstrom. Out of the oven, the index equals 1.17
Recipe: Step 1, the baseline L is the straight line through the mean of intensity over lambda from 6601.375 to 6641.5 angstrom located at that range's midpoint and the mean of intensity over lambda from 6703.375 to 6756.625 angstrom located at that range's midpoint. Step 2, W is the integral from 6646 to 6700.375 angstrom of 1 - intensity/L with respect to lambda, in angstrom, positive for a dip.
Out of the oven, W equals 4.67 angstrom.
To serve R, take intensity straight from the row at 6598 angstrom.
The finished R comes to 1.651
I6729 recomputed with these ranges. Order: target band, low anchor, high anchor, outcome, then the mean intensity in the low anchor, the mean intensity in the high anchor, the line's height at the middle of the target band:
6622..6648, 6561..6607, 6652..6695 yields 1.5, 1.97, 1.62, 1.77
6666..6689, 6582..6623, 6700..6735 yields 2.3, 1.79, 1.88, 1.85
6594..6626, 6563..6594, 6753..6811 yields 3.2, 1.96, 1.64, 1.91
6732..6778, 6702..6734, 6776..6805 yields 2.2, 1.9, 1.64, 1.77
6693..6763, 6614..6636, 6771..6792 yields -3.4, 1.72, 1.64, 1.67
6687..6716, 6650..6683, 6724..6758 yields 1.3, 1.63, 1.79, 1.7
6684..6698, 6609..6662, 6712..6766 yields 1.6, 1.68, 1.82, 1.75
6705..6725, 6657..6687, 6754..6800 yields -2.8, 1.64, 1.64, 1.64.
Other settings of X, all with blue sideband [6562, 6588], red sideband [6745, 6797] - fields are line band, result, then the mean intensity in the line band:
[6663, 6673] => 1.4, 1.63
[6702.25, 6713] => 1.0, 1.64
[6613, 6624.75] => 1.5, 1.77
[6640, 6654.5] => 2.1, 1.67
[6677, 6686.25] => 0.8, 1.71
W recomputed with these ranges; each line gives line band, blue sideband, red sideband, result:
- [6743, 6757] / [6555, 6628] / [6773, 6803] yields 0.41 angstrom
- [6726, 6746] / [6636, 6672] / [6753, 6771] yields -3.19 angstrom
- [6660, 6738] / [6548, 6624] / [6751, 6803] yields 0.68 angstrom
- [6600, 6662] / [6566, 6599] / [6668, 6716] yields 1.98 angstrom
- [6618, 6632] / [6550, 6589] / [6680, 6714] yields 1.28 angstrom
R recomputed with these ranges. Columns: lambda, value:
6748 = 1.587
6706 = 1.606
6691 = 1.568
